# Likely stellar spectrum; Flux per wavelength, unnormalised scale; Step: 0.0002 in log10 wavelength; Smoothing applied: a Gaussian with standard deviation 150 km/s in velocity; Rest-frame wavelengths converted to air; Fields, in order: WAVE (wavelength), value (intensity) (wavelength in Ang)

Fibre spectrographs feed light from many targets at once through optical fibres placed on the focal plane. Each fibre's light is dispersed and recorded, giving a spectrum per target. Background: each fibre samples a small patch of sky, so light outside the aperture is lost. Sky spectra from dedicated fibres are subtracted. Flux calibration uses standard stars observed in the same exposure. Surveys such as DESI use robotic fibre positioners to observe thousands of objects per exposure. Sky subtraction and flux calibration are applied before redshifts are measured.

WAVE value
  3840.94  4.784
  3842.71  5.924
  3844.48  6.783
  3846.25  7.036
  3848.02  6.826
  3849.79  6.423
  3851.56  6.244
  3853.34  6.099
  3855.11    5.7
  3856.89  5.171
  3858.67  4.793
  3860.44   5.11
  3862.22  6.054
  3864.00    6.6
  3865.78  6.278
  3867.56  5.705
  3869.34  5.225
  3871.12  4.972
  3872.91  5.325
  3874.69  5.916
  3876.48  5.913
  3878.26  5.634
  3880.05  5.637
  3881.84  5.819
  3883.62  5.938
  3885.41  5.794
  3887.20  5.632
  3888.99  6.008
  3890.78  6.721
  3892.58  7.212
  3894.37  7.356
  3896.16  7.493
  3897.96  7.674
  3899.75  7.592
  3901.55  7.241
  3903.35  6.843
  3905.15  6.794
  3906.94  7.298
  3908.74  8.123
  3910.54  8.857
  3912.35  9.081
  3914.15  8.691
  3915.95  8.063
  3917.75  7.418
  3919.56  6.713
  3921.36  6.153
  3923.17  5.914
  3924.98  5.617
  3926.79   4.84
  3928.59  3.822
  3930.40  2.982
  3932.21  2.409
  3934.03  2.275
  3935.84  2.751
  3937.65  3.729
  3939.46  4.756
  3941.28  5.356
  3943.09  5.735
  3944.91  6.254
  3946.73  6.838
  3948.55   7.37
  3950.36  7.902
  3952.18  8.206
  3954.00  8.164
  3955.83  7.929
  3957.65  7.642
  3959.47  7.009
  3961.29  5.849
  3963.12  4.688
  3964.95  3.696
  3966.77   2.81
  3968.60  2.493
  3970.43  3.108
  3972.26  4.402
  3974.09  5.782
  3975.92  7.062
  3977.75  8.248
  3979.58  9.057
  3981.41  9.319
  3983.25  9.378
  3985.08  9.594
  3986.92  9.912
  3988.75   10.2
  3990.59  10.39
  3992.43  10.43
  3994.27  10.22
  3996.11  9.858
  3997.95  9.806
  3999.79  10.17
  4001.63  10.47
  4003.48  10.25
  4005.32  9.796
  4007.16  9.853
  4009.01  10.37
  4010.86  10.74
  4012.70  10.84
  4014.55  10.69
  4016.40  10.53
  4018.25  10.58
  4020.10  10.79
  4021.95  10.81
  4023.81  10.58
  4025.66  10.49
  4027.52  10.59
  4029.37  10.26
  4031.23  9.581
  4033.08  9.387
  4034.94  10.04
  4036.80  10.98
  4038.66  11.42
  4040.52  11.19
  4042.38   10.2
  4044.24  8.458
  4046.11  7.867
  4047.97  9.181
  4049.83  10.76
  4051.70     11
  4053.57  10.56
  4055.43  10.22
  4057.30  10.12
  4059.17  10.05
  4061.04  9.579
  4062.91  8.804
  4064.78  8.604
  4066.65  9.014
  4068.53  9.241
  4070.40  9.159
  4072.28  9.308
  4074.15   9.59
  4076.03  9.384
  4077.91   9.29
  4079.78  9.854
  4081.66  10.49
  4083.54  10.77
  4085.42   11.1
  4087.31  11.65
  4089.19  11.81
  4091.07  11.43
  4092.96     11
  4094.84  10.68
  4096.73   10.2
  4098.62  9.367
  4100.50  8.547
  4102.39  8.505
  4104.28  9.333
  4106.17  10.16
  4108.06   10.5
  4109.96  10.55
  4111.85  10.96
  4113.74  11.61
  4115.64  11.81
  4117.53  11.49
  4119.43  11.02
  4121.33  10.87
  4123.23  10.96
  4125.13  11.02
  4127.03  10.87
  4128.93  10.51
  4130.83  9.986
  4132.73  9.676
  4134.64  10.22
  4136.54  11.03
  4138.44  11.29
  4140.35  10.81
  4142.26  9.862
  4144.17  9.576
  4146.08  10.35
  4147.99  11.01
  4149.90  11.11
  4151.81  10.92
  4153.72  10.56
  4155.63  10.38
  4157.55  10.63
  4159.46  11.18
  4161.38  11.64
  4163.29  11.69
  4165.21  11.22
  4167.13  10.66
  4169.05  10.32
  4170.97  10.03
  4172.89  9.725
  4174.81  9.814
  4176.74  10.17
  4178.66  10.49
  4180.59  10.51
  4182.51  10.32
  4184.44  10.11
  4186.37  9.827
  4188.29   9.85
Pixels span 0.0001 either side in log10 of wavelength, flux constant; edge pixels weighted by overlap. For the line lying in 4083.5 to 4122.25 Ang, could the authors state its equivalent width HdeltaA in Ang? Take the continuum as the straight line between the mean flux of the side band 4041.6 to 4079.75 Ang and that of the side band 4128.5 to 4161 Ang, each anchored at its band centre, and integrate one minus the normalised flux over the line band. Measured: -2.3 Ang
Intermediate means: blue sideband 9.53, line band 10.6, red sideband 10.6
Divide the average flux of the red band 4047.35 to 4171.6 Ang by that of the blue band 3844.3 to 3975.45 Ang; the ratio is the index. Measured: 1.73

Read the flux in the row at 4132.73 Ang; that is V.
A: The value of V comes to 9.676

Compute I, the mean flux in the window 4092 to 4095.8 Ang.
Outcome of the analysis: 10.8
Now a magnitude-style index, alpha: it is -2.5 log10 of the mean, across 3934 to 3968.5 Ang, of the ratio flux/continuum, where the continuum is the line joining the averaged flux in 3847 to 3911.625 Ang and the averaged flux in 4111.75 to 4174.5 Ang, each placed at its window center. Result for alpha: 0.296 mag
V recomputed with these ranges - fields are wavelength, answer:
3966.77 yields 2.81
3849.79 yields 6.423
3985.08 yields 9.594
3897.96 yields 7.674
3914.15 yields 8.691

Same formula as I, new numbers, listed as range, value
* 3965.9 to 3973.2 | 3.21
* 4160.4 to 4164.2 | 11.7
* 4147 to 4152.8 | 11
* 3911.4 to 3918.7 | 8.3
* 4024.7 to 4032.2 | 10.2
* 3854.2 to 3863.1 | 5.37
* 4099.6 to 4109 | 9.41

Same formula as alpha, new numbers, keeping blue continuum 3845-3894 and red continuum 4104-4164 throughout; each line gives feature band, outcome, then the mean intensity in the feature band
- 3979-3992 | -0.21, 9.74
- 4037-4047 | -0.10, 9.91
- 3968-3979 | 0.41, 5.38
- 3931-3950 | 0.45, 4.81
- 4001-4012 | -0.21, 10.3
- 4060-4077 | 0.04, 9.19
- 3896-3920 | -0.16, 7.73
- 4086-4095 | -0.14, 11.4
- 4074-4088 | -0.05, 10.3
